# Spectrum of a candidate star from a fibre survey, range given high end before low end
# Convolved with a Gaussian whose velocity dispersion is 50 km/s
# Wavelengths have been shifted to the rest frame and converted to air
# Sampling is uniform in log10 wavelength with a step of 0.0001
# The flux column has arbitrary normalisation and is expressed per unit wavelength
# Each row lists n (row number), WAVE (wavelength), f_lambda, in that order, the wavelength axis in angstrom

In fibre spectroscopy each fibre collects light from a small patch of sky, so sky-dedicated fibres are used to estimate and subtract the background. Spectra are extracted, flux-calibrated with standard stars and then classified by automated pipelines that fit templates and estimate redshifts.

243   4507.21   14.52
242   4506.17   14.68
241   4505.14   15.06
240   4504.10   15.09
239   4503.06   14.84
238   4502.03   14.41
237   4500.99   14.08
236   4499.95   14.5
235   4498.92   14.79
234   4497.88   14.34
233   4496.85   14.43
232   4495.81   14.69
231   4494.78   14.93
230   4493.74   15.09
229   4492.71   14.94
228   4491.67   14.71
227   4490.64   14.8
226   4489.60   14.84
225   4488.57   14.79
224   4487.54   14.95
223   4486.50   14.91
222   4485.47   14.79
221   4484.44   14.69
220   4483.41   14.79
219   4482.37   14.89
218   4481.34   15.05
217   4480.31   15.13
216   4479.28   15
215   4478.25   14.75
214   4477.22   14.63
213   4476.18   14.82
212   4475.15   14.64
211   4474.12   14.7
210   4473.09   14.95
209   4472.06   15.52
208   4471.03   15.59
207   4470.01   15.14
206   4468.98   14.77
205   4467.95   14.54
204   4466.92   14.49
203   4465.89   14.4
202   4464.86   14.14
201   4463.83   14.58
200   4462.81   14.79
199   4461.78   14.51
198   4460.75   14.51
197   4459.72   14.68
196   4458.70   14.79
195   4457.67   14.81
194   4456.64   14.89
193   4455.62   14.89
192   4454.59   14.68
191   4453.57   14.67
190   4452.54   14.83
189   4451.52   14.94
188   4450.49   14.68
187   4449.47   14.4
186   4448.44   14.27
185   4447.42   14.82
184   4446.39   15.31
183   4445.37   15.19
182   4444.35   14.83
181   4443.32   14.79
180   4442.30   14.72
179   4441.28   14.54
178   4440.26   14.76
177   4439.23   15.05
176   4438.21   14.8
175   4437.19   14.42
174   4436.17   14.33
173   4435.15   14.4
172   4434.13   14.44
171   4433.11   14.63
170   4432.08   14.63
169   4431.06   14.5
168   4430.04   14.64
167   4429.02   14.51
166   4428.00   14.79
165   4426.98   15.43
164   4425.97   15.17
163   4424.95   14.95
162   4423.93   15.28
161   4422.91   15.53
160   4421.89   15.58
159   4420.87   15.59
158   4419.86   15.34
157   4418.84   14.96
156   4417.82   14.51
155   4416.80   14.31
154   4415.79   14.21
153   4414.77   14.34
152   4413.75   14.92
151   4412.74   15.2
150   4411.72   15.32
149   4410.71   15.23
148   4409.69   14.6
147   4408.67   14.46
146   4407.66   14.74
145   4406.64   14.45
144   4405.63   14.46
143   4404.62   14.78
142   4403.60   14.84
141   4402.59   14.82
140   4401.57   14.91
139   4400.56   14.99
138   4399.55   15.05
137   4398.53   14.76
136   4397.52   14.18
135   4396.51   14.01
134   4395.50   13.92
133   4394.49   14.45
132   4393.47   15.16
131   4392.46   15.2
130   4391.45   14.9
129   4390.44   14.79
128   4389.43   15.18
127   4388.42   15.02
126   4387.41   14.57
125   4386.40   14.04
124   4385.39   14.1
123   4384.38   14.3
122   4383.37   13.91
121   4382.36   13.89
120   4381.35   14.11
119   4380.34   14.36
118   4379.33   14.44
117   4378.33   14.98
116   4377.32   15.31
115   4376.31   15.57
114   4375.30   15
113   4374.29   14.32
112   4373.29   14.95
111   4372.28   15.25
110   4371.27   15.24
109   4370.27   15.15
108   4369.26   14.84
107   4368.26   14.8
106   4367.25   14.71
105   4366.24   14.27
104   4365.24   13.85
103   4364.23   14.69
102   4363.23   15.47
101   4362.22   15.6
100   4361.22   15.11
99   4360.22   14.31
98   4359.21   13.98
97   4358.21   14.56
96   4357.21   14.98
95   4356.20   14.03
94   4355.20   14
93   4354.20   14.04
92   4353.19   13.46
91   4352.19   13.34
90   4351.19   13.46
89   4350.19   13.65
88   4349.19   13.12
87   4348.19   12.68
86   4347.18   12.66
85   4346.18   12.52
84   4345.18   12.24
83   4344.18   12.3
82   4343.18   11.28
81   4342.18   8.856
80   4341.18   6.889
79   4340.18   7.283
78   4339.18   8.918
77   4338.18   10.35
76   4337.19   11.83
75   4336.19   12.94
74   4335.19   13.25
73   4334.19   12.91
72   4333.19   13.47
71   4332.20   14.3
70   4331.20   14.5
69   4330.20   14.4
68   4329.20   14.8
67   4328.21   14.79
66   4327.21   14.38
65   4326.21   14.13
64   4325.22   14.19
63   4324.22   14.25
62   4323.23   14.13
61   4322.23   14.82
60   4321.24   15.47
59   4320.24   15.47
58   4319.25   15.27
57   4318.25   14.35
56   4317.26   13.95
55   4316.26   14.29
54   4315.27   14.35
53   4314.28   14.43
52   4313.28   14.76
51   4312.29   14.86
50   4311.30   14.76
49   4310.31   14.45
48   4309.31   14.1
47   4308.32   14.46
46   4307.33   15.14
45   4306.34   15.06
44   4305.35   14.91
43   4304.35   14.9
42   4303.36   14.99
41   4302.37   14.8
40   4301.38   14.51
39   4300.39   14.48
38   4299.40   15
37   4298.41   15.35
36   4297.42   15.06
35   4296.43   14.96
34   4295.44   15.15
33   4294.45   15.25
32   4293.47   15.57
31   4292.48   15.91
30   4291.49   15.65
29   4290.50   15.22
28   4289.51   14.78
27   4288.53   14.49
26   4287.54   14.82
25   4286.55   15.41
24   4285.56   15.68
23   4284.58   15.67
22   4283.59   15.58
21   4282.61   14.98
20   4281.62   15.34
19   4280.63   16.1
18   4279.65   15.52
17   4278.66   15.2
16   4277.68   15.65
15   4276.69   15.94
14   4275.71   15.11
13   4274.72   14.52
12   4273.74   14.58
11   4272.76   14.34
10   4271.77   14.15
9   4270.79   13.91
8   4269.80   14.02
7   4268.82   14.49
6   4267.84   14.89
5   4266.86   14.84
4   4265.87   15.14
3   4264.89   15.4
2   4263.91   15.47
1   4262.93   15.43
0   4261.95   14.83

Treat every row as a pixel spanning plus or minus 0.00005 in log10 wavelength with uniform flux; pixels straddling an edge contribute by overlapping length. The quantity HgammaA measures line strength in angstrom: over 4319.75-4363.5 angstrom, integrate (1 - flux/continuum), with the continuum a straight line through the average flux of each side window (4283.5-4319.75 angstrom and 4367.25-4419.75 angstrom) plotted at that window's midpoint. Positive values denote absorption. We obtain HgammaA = 4.68 angstrom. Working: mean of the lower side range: 14.9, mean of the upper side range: 14.7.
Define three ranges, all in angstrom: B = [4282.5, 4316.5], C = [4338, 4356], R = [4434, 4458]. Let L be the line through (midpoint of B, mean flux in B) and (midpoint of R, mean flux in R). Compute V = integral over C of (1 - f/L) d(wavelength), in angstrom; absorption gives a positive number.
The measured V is 3.8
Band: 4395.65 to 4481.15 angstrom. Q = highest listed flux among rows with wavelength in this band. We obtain 15.59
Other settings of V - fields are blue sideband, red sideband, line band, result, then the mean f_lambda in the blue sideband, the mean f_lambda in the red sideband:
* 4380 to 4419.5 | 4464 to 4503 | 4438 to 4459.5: -0.12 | 14.6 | 14.8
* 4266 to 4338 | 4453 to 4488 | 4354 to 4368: 0.17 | 14.7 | 14.8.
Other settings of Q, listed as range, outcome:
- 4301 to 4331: 15.47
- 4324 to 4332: 14.8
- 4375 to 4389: 15.57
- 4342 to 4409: 15.6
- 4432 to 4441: 15.05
